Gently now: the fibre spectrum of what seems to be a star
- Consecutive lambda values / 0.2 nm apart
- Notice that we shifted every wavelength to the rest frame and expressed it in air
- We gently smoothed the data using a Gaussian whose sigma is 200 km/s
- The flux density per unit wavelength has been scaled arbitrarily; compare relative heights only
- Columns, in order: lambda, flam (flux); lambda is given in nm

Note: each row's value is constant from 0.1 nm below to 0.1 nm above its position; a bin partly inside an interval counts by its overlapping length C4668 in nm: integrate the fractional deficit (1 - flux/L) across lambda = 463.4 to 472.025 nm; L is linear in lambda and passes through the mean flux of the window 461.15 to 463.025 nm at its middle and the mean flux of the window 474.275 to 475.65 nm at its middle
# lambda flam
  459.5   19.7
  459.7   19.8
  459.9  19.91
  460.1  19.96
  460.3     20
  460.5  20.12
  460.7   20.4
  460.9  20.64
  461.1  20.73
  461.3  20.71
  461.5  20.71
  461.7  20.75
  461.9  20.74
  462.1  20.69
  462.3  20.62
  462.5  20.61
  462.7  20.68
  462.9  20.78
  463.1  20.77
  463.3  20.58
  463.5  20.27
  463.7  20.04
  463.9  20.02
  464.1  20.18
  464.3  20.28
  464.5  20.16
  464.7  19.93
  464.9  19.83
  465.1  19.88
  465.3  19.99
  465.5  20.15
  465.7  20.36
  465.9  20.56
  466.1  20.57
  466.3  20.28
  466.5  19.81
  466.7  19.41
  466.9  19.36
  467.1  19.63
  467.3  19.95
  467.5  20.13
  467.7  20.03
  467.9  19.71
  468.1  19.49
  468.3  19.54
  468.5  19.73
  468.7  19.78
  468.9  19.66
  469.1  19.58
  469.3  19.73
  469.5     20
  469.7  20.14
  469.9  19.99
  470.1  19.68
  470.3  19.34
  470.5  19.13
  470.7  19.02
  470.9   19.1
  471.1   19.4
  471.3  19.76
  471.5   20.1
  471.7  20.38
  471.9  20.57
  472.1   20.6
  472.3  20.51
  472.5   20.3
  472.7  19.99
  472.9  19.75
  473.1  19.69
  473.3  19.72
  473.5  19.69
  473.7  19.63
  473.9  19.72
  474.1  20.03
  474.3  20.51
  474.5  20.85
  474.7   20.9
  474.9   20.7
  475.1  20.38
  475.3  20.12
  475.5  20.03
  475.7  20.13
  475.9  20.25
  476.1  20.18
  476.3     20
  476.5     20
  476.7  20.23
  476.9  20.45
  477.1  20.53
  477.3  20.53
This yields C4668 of 0.31 nm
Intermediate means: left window 20.7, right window 20.5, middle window 19.9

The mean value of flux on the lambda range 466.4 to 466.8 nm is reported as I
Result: 19.6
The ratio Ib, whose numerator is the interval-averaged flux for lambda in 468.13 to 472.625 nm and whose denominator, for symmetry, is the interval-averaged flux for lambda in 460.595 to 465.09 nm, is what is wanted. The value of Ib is 0.97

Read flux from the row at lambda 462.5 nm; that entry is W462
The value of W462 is 20.61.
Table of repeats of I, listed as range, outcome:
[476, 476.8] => 20.1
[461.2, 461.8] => 20.7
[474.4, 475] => 20.8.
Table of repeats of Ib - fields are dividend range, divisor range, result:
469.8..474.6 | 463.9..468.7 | 1.00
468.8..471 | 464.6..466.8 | 0.98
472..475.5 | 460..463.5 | 0.98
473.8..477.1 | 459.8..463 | 0.99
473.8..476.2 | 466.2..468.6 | 1.03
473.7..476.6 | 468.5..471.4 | 1.03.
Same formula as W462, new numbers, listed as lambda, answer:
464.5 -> 20.16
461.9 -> 20.74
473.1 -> 19.69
